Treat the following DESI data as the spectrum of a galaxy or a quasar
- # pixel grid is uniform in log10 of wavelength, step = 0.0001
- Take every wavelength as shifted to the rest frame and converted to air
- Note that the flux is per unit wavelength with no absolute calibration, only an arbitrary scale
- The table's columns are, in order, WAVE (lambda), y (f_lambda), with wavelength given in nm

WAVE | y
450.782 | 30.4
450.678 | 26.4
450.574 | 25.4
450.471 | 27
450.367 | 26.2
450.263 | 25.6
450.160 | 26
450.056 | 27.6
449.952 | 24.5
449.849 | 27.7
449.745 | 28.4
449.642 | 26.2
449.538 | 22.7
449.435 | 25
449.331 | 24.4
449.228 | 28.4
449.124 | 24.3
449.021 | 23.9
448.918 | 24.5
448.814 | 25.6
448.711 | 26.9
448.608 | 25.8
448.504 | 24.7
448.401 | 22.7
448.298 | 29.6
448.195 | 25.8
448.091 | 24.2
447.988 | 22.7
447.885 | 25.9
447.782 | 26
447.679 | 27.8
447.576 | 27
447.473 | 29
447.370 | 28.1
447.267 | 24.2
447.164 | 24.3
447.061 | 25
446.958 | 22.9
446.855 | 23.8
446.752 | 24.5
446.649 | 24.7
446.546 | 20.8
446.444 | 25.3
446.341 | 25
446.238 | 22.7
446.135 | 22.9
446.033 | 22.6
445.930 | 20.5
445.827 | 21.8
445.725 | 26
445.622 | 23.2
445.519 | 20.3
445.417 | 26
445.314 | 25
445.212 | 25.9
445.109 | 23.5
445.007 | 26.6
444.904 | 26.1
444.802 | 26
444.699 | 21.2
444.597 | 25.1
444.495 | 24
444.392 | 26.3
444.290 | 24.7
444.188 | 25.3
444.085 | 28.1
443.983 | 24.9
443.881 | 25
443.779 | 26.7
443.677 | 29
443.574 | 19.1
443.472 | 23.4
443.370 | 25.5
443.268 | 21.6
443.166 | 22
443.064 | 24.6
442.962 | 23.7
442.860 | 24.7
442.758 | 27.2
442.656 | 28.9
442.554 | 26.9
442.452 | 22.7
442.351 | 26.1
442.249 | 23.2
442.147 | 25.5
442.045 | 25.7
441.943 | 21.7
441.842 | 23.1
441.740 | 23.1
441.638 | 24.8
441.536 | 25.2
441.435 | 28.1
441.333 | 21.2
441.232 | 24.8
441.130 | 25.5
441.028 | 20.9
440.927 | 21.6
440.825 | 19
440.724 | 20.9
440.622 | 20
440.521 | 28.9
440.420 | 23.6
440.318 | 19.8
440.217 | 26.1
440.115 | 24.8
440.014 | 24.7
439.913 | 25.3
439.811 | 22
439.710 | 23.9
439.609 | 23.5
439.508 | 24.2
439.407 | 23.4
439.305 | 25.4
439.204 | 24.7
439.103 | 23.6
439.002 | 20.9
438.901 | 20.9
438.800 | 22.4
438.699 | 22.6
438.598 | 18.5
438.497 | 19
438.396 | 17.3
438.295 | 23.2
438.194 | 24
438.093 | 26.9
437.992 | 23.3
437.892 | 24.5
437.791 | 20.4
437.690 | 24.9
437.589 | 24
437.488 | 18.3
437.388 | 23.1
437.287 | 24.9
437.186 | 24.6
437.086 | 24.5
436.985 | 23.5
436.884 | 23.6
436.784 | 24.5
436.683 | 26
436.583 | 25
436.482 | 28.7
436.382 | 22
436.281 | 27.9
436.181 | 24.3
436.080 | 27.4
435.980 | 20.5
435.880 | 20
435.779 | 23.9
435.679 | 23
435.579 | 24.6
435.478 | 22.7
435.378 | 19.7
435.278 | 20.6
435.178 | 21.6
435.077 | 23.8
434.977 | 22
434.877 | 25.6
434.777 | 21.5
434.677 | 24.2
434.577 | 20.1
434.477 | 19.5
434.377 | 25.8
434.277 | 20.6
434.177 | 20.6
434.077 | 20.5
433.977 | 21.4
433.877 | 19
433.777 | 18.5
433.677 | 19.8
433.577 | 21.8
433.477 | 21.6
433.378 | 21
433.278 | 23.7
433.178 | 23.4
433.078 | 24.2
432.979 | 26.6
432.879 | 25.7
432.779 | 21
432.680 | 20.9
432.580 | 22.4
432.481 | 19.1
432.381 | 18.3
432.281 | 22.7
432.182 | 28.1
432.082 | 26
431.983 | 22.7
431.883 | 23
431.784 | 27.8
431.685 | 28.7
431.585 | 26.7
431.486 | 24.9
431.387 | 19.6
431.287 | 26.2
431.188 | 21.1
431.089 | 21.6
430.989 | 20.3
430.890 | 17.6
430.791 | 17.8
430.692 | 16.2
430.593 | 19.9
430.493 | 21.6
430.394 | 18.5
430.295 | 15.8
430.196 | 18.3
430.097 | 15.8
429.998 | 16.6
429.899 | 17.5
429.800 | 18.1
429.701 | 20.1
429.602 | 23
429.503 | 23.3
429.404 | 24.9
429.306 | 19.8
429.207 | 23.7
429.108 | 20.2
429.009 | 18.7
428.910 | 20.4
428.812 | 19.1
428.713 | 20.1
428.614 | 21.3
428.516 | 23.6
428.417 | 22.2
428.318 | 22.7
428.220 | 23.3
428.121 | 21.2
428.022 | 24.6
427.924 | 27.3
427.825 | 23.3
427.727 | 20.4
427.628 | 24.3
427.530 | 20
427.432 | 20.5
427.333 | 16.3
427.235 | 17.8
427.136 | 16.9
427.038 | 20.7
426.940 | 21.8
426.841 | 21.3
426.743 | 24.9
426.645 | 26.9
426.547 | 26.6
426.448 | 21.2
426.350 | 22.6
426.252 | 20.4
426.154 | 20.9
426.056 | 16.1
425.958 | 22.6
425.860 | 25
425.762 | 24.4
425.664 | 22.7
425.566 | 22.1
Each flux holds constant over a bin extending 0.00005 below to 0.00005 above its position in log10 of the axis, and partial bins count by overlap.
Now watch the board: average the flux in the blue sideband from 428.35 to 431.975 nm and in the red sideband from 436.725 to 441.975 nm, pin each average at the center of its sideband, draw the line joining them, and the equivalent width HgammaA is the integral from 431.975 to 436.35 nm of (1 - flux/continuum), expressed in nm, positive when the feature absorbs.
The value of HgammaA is -0.11 nm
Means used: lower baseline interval 21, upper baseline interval 23.2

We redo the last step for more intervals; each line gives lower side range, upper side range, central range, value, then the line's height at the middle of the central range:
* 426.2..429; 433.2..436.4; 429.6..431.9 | 0.141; 22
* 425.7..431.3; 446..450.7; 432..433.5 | -0.075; 21.9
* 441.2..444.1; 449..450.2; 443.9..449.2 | 0.106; 25.3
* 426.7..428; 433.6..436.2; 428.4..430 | 0.044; 21.4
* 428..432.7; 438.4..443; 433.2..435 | 0.051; 22.2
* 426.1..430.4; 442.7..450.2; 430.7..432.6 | -0.081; 21.8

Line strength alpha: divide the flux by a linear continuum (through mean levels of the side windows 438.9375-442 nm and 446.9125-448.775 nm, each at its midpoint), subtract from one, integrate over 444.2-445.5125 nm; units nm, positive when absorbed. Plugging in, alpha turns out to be -0.004 nm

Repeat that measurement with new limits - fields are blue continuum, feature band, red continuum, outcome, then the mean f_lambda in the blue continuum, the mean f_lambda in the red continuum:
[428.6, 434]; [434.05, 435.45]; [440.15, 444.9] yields 0.02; 21.4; 24.3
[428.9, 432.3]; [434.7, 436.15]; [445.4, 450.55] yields -0.02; 21.4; 25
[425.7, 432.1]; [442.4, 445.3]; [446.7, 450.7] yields -0.04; 21.5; 25.7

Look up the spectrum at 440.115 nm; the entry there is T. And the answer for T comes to 24.8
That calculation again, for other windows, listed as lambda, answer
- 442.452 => 22.7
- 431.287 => 26.2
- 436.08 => 27.4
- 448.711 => 26.9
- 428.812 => 19.1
